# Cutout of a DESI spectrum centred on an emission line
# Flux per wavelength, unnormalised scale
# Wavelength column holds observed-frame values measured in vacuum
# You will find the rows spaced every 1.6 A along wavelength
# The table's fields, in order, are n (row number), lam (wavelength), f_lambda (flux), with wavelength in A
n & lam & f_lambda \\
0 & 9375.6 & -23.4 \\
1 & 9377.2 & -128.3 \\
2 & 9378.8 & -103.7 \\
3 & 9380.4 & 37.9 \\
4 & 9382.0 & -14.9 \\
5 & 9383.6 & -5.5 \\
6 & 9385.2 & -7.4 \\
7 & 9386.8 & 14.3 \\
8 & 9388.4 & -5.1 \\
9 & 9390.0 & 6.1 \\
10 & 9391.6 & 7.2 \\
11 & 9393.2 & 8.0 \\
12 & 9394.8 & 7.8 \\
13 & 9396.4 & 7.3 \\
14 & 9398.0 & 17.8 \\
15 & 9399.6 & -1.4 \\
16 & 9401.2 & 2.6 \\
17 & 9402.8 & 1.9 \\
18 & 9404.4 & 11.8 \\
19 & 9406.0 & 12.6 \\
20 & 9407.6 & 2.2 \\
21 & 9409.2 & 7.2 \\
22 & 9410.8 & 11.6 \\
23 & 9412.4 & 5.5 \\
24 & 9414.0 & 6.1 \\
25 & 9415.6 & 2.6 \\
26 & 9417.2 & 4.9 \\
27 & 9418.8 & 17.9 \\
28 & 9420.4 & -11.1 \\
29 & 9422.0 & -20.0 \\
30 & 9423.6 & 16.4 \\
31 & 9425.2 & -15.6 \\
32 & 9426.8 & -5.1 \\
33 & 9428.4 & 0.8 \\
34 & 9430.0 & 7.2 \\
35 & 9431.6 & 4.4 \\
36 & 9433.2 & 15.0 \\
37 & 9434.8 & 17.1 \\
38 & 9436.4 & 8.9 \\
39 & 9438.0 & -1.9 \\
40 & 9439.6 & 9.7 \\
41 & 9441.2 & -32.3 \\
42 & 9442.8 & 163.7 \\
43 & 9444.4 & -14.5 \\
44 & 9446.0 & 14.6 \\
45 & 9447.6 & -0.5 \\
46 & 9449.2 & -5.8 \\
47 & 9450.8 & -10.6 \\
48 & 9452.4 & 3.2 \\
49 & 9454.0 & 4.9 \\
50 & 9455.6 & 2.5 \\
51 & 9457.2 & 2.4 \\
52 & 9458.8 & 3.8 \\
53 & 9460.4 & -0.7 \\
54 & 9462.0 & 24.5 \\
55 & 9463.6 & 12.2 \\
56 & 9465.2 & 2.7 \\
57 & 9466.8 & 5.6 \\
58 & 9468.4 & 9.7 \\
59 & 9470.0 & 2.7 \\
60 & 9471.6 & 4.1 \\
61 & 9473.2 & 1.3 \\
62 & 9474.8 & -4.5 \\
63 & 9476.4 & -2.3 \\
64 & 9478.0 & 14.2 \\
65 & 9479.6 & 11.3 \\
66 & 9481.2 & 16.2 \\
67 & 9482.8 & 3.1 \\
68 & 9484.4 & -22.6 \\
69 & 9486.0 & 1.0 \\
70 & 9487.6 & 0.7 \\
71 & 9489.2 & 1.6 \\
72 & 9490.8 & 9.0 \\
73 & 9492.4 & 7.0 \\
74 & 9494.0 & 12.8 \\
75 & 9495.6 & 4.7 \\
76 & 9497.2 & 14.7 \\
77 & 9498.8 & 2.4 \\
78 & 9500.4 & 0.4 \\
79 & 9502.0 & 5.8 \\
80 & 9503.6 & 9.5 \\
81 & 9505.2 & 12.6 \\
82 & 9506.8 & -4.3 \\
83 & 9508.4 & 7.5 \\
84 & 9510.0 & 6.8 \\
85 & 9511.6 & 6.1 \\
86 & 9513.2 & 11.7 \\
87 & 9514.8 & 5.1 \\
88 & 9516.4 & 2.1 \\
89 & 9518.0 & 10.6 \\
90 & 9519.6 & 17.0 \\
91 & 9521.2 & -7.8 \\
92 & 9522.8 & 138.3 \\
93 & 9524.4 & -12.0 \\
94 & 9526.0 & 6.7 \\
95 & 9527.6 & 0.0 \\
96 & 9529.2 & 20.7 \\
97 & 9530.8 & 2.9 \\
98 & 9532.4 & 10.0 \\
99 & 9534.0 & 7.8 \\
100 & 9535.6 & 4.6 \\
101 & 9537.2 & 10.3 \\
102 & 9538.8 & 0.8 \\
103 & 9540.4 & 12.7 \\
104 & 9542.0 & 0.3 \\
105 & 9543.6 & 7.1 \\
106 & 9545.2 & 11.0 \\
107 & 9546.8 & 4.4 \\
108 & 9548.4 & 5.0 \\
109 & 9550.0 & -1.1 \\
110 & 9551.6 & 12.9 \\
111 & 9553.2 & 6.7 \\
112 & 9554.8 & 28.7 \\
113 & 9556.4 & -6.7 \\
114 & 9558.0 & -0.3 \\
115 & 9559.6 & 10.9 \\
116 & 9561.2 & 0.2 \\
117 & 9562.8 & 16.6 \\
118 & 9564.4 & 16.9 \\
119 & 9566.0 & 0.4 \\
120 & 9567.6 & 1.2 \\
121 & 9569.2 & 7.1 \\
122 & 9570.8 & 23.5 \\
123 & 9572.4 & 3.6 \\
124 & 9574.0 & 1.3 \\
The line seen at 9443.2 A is H-gamma 4340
